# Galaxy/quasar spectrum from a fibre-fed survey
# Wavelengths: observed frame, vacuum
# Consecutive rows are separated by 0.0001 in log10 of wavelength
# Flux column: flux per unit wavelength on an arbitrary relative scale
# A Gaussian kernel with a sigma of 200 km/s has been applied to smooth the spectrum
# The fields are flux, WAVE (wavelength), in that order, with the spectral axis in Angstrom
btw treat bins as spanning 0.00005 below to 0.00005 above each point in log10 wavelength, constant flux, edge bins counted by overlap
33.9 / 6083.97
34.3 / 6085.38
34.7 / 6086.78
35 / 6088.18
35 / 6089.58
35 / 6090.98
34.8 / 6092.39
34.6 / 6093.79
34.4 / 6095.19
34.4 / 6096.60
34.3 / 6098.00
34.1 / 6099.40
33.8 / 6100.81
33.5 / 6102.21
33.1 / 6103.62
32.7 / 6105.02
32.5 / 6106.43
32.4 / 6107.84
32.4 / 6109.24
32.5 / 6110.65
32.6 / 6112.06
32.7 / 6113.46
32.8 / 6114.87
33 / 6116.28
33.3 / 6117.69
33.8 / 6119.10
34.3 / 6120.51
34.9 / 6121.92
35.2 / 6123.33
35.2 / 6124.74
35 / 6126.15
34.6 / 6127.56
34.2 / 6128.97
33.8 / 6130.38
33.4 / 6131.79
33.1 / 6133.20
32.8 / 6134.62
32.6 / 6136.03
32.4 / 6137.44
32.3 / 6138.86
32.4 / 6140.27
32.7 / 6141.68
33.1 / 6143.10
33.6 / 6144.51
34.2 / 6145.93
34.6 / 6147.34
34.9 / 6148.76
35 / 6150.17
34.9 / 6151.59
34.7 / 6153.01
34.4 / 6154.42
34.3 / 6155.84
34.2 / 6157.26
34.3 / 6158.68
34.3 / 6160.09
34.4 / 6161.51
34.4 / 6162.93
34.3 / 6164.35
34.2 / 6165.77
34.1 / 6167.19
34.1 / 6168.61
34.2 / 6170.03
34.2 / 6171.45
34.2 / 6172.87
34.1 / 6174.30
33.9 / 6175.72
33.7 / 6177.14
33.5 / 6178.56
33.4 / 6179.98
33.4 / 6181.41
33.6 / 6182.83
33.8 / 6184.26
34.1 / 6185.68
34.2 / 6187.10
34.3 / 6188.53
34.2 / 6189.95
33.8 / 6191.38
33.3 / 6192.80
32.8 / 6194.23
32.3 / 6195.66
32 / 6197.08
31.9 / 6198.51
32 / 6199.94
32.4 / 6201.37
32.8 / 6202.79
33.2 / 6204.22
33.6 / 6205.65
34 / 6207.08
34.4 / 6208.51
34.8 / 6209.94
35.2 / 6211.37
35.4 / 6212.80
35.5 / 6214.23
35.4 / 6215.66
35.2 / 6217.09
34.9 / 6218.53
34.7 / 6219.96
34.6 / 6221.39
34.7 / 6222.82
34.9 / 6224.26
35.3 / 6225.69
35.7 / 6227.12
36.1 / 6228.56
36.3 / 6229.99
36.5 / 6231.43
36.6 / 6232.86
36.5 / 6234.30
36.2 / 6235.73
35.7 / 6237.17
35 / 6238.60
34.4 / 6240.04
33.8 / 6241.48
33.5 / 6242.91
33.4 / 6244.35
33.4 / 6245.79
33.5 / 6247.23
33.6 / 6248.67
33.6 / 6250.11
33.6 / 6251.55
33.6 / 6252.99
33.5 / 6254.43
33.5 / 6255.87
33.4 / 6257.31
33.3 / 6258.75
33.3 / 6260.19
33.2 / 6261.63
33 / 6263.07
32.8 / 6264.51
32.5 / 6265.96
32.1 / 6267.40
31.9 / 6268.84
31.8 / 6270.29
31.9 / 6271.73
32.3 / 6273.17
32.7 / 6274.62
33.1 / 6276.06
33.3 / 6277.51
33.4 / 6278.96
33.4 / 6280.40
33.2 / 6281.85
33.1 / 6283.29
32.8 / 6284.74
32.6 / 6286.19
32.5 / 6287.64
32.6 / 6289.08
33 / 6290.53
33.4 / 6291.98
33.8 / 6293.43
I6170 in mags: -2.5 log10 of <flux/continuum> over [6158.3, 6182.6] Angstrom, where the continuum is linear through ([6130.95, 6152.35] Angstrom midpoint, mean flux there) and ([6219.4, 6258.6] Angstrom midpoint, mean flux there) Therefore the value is -0.01 mag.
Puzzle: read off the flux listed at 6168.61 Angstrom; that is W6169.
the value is 34.1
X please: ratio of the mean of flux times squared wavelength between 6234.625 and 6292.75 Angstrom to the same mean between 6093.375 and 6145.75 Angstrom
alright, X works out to 1.04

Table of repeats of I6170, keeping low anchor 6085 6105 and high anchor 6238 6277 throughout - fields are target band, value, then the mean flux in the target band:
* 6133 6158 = 0.01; 33.7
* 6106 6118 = 0.05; 32.7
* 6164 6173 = -0.01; 34.2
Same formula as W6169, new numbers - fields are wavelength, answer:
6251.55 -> 33.6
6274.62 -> 32.7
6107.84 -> 32.4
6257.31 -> 33.4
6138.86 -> 32.3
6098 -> 34.3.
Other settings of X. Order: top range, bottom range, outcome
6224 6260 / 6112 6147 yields 1.07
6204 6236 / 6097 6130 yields 1.08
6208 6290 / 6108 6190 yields 1.04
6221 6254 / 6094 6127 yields 1.08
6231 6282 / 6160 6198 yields 1.02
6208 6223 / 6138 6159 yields 1.05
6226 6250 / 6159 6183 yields 1.05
